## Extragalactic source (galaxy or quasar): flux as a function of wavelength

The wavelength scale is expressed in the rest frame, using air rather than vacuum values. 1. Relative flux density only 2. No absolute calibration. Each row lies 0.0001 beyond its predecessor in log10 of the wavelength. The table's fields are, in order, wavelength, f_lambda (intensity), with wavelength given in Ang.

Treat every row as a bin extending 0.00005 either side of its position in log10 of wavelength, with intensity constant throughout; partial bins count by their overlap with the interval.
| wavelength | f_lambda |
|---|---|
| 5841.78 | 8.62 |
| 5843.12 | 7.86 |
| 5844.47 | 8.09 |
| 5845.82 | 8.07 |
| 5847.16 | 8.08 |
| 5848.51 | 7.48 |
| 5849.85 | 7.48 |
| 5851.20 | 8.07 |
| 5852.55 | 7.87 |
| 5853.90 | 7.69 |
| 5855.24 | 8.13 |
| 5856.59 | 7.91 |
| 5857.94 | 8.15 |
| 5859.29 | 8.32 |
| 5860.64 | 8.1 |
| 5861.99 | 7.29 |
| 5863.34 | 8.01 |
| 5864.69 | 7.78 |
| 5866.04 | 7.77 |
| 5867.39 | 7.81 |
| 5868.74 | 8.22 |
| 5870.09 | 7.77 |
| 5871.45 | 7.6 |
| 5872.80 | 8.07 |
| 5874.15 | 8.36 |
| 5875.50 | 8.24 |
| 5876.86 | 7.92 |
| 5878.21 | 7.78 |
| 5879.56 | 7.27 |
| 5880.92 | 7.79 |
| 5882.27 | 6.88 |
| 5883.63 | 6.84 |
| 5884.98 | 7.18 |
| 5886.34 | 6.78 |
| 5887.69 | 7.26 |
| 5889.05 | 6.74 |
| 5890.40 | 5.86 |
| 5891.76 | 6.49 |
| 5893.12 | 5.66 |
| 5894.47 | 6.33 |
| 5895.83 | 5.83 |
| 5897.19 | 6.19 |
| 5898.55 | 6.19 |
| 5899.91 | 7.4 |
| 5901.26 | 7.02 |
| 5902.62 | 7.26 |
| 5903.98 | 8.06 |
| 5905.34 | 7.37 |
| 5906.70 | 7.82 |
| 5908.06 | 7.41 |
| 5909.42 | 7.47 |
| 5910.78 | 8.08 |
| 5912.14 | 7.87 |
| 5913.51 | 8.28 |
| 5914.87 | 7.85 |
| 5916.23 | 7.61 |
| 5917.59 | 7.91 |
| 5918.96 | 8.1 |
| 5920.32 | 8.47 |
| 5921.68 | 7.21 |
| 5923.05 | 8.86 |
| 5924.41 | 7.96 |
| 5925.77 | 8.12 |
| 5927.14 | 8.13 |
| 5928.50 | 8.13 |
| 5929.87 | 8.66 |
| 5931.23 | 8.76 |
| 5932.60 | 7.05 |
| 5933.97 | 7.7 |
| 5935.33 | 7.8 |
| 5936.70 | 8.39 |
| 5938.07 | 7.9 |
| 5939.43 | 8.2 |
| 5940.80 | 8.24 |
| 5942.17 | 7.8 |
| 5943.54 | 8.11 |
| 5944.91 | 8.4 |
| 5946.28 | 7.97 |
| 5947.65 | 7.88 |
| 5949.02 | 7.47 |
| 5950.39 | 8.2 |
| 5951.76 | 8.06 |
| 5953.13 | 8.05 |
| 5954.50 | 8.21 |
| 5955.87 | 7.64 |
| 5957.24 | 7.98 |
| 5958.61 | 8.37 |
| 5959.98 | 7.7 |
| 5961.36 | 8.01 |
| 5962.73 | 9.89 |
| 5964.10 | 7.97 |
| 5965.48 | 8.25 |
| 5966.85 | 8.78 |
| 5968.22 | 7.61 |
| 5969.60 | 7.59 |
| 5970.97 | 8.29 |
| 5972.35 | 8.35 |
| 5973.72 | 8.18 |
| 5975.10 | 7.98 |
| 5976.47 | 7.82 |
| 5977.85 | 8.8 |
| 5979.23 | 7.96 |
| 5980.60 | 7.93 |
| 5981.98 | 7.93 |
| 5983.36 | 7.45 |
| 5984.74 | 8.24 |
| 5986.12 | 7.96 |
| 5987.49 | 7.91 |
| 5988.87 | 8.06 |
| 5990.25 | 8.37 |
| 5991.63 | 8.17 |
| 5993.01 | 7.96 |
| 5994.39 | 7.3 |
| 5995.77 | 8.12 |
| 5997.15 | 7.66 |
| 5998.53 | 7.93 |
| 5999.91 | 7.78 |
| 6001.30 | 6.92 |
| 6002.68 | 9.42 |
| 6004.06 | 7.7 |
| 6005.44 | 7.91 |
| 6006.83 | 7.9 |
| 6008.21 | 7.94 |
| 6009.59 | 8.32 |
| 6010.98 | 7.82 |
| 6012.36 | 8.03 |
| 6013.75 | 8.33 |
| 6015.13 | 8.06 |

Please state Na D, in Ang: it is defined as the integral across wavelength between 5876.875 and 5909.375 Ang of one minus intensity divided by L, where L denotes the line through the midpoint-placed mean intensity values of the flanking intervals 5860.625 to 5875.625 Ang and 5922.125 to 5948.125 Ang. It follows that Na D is 4.1 Ang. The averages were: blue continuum 7.9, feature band 6.96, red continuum 8.1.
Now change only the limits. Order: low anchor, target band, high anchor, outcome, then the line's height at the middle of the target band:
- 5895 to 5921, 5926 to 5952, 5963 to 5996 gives -1.1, 7.73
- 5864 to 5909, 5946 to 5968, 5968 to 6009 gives -1.1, 7.75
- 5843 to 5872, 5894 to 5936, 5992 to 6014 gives 1.4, 7.91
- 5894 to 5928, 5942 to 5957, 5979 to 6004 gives -0.5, 7.74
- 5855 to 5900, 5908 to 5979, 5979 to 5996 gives -3.4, 7.7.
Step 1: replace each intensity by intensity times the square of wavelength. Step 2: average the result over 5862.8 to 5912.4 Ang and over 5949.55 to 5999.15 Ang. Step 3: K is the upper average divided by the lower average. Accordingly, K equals 1.1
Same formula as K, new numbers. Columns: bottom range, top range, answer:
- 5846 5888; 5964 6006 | 1.08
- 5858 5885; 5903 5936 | 1.04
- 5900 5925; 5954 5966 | 1.07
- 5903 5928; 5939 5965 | 1.04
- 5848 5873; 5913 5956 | 1.05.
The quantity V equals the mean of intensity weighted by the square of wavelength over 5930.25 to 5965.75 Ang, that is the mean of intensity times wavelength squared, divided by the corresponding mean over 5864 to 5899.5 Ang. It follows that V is 1.2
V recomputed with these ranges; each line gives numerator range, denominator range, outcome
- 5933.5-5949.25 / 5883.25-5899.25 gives 1.26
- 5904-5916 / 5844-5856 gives 1.01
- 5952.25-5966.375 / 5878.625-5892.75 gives 1.22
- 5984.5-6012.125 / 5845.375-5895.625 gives 1.11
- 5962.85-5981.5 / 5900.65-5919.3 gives 1.08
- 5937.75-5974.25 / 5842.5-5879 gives 1.06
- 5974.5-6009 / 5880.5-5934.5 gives 1.11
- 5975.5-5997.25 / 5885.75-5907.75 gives 1.21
